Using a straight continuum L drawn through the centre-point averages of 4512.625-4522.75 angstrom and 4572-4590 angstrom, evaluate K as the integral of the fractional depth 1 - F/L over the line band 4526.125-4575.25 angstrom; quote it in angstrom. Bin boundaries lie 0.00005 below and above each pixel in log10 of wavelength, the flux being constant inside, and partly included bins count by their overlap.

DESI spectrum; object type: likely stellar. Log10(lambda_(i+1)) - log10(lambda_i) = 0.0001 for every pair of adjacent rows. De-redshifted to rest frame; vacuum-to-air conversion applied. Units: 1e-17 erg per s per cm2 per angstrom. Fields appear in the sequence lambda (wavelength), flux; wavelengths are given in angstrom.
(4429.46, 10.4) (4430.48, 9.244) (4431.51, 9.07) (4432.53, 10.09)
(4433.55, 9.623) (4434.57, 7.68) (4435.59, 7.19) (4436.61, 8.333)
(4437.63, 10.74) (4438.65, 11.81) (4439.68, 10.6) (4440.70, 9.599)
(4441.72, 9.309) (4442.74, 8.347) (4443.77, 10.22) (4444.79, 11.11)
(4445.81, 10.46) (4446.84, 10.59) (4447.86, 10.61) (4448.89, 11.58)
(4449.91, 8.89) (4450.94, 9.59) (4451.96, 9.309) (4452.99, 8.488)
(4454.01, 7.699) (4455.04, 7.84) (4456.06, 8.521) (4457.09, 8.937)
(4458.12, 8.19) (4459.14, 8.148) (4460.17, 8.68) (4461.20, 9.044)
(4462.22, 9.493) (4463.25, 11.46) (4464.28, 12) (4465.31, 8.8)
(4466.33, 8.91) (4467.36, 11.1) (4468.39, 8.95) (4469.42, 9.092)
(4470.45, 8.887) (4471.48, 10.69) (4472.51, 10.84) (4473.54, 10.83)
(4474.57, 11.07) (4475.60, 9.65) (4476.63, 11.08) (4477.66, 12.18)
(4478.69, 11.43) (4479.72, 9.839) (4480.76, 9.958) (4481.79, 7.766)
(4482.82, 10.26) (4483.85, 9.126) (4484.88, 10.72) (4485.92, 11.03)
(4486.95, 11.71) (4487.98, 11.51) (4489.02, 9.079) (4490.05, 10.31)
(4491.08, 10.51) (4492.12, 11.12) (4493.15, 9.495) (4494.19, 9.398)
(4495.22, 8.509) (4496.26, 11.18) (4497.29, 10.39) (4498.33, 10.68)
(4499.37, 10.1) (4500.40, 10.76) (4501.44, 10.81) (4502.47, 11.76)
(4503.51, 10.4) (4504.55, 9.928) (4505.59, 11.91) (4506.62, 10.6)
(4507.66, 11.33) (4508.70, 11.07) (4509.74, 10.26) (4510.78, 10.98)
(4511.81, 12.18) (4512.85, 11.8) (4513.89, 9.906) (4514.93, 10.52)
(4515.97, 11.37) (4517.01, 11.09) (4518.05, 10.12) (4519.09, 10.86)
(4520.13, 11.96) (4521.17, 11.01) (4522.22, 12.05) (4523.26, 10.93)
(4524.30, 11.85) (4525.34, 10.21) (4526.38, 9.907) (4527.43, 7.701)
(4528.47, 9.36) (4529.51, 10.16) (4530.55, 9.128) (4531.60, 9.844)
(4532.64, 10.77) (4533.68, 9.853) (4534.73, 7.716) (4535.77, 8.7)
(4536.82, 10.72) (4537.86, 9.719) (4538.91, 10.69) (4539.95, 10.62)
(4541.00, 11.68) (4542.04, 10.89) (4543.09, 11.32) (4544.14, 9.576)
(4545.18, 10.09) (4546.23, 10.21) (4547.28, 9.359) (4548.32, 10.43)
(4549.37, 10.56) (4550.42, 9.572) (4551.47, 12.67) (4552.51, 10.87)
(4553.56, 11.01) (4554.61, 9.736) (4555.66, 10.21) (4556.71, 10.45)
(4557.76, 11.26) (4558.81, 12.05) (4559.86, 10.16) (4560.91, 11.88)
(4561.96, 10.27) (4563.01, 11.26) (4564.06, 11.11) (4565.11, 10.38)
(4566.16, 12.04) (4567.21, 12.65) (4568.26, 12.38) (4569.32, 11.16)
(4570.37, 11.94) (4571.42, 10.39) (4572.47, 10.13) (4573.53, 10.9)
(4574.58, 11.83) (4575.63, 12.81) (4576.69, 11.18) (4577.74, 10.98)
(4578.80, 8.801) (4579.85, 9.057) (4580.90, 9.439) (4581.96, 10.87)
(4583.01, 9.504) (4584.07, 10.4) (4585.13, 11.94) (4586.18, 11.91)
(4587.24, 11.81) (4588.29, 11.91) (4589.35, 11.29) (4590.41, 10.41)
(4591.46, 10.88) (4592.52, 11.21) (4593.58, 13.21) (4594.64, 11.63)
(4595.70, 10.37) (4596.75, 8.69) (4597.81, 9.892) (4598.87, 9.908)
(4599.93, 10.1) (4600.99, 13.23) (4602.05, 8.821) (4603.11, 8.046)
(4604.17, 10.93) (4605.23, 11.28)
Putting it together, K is 1.8 angstrom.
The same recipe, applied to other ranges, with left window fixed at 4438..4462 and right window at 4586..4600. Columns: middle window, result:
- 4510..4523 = -1.3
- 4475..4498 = -1.0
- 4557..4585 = -0.7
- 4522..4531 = 0.1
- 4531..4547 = 0.4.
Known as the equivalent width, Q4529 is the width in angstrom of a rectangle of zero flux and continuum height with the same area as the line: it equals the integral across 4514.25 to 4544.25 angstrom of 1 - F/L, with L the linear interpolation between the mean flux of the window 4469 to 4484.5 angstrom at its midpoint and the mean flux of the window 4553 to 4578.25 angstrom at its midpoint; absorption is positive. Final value 1.13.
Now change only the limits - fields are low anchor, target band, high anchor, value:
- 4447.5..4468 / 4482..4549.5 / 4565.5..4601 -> -2.3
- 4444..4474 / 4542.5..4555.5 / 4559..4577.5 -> 0.7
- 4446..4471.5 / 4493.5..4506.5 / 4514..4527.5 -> -0.2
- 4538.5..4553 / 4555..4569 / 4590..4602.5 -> -0.8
